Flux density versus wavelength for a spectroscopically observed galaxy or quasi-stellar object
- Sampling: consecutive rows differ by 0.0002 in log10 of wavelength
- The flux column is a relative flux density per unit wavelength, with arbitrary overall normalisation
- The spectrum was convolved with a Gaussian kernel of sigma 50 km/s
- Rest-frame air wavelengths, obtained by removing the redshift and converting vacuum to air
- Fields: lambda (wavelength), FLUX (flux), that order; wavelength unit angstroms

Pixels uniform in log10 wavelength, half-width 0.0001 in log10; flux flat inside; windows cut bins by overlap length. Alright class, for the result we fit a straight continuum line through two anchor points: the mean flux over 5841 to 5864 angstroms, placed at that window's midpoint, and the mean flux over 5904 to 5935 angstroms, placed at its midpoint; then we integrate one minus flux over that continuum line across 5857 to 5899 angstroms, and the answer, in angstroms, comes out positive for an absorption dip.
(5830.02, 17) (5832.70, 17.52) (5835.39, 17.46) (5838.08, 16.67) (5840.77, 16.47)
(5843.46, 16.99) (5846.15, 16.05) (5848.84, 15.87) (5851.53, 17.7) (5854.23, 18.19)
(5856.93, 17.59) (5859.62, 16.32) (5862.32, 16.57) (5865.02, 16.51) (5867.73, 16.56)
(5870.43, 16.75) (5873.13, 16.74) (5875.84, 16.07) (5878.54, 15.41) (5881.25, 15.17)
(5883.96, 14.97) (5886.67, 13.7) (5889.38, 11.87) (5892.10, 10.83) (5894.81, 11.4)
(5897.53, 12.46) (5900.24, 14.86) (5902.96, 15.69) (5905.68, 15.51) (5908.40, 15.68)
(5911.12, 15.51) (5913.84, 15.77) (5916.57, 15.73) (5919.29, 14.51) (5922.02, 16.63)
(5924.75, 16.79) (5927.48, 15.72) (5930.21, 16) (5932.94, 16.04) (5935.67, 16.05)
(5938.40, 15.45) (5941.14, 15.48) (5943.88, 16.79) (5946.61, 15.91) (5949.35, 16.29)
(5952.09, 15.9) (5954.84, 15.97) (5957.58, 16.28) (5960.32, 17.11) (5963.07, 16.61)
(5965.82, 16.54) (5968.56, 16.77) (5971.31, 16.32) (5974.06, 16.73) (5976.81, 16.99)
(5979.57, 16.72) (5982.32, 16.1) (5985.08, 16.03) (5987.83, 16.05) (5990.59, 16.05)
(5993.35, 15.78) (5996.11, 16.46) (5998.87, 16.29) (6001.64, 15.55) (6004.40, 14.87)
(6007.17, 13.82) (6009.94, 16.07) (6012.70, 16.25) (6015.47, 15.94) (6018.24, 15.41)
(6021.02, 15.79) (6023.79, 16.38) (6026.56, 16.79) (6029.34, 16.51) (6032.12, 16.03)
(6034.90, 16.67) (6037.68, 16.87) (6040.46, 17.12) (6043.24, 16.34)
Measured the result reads 4.23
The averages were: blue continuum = 16.9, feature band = 14.8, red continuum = 15.8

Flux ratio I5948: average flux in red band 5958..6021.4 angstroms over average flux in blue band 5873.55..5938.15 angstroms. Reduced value 1.1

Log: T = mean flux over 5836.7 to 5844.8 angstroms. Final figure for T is 16.7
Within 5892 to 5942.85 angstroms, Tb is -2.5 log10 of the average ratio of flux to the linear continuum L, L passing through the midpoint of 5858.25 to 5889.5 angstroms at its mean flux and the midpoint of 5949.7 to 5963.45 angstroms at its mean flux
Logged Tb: 0.06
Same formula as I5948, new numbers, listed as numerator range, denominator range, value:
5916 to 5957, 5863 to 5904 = 1.09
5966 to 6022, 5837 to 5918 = 1.03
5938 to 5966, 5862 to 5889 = 1.03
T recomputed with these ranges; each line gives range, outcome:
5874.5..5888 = 15.1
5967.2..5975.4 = 16.6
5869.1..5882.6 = 16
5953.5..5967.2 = 16.5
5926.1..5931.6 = 15.9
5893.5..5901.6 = 12.9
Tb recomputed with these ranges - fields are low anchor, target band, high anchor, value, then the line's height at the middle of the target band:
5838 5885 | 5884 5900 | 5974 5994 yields 0.30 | 16.4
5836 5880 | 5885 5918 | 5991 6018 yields 0.16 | 16.4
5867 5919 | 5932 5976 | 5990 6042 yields -0.06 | 15.4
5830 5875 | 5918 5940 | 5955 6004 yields 0.04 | 16.5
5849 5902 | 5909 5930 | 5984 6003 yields -0.02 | 15.5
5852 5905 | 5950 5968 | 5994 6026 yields -0.06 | 15.5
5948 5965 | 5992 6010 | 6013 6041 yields 0.06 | 16.3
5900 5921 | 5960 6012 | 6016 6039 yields -0.01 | 16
